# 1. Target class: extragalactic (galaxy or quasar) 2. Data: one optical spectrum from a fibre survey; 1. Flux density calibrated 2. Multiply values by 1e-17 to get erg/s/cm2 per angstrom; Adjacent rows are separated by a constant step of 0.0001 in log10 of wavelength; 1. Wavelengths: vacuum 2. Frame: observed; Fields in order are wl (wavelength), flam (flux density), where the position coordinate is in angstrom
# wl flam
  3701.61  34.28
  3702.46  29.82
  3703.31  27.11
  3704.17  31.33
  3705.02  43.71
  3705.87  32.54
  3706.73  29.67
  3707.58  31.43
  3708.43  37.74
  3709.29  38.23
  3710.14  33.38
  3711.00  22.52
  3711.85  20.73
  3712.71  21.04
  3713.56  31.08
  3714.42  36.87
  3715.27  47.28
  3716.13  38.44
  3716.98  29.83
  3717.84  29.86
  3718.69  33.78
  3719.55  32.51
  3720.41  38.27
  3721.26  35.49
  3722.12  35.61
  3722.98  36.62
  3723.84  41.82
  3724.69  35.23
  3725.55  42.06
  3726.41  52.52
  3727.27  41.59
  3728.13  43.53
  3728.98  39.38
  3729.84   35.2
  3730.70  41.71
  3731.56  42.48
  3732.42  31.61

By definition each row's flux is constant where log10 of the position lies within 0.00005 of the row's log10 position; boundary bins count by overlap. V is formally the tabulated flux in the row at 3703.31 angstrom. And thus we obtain 27.11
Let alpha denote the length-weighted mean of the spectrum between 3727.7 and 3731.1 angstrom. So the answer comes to 40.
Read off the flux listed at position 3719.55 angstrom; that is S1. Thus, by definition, 32.51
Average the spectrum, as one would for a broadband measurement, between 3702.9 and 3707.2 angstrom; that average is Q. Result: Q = 32.8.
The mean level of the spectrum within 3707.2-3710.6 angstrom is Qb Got 35.1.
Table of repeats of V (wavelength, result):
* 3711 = 22.52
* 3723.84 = 41.82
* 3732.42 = 31.61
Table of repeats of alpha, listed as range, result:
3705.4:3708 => 31.4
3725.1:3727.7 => 45.2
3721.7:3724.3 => 38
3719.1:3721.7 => 35.4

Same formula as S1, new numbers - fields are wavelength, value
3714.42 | 36.87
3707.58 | 31.43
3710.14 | 33.38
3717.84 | 29.86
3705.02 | 43.71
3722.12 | 35.61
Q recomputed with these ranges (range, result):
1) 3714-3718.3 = 36.5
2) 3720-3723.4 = 36.5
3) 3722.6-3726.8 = 41.6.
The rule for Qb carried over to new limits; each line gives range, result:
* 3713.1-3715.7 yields 38.2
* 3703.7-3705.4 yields 37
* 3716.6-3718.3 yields 30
